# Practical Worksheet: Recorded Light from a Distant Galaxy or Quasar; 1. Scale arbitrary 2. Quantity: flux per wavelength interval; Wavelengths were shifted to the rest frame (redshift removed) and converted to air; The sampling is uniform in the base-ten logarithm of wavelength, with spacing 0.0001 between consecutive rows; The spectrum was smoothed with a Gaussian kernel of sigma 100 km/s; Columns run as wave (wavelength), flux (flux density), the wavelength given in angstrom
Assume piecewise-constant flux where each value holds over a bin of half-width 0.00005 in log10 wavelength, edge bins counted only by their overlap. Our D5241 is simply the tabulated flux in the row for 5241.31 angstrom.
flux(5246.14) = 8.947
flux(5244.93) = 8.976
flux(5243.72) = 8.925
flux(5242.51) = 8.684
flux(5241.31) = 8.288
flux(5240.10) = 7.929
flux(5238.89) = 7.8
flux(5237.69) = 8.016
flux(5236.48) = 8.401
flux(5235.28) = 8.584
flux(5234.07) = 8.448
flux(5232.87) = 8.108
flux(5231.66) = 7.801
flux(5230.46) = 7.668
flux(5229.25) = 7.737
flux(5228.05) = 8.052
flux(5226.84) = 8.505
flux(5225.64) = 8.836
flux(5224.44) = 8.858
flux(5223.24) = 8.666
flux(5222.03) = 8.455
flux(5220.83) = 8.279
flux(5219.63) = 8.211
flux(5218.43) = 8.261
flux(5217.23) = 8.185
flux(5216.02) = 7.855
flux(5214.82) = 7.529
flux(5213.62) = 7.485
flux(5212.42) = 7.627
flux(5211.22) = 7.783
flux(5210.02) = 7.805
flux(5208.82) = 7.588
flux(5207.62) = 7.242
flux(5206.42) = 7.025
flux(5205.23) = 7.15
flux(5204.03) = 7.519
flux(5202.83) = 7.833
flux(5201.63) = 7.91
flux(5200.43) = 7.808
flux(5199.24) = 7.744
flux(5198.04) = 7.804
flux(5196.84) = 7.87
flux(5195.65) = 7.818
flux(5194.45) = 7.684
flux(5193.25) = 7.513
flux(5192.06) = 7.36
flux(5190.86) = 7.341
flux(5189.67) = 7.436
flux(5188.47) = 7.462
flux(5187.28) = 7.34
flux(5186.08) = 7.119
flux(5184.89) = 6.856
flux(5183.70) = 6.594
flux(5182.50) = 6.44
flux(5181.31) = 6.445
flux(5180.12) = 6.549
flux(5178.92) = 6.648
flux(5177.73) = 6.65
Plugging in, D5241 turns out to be 8.288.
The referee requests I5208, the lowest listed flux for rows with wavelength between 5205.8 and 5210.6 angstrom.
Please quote 7.025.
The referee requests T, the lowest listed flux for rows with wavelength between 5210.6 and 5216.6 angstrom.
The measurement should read 7.485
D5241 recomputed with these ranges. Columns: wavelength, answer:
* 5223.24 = 8.666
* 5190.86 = 7.341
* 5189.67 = 7.436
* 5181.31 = 6.445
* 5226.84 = 8.505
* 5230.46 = 7.668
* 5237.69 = 8.016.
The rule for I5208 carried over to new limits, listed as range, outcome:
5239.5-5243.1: 7.929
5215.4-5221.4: 7.855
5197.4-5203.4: 7.744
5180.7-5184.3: 6.44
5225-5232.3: 7.668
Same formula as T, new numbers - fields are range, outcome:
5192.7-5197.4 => 7.513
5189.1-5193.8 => 7.341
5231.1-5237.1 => 7.801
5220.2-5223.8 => 8.279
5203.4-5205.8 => 7.15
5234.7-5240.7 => 7.8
